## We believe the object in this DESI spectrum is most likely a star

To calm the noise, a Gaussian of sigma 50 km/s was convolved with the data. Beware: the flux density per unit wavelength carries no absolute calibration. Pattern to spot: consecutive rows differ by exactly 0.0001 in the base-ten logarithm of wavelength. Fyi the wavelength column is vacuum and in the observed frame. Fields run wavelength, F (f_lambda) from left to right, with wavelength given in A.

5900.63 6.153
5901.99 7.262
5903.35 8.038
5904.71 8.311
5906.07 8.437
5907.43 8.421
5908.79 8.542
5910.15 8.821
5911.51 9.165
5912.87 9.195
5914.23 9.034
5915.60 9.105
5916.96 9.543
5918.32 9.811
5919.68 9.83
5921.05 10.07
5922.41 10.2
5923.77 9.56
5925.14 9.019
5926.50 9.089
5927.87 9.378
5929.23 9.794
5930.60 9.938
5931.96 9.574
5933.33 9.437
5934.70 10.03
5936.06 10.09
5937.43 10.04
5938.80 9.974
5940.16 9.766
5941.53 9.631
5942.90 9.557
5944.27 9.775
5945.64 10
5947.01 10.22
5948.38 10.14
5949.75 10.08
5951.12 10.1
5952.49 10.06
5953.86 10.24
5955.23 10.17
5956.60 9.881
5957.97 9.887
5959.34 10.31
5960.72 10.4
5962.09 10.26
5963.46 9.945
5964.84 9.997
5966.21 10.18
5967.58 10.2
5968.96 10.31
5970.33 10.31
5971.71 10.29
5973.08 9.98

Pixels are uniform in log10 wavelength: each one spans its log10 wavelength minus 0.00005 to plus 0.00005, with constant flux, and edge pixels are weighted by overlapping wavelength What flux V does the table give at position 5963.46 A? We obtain 9.945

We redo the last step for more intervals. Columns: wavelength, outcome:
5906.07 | 8.437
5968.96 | 10.31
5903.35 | 8.038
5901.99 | 7.262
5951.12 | 10.1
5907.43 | 8.421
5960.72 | 10.4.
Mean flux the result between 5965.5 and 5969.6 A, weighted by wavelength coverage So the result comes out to 10.2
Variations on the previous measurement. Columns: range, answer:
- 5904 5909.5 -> 8.43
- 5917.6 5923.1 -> 9.98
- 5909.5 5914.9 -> 9.06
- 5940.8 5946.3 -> 9.73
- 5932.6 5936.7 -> 9.84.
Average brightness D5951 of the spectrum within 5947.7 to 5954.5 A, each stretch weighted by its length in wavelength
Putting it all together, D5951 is 10.1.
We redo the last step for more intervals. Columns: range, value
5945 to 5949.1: 10.1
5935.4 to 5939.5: 10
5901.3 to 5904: 7.63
